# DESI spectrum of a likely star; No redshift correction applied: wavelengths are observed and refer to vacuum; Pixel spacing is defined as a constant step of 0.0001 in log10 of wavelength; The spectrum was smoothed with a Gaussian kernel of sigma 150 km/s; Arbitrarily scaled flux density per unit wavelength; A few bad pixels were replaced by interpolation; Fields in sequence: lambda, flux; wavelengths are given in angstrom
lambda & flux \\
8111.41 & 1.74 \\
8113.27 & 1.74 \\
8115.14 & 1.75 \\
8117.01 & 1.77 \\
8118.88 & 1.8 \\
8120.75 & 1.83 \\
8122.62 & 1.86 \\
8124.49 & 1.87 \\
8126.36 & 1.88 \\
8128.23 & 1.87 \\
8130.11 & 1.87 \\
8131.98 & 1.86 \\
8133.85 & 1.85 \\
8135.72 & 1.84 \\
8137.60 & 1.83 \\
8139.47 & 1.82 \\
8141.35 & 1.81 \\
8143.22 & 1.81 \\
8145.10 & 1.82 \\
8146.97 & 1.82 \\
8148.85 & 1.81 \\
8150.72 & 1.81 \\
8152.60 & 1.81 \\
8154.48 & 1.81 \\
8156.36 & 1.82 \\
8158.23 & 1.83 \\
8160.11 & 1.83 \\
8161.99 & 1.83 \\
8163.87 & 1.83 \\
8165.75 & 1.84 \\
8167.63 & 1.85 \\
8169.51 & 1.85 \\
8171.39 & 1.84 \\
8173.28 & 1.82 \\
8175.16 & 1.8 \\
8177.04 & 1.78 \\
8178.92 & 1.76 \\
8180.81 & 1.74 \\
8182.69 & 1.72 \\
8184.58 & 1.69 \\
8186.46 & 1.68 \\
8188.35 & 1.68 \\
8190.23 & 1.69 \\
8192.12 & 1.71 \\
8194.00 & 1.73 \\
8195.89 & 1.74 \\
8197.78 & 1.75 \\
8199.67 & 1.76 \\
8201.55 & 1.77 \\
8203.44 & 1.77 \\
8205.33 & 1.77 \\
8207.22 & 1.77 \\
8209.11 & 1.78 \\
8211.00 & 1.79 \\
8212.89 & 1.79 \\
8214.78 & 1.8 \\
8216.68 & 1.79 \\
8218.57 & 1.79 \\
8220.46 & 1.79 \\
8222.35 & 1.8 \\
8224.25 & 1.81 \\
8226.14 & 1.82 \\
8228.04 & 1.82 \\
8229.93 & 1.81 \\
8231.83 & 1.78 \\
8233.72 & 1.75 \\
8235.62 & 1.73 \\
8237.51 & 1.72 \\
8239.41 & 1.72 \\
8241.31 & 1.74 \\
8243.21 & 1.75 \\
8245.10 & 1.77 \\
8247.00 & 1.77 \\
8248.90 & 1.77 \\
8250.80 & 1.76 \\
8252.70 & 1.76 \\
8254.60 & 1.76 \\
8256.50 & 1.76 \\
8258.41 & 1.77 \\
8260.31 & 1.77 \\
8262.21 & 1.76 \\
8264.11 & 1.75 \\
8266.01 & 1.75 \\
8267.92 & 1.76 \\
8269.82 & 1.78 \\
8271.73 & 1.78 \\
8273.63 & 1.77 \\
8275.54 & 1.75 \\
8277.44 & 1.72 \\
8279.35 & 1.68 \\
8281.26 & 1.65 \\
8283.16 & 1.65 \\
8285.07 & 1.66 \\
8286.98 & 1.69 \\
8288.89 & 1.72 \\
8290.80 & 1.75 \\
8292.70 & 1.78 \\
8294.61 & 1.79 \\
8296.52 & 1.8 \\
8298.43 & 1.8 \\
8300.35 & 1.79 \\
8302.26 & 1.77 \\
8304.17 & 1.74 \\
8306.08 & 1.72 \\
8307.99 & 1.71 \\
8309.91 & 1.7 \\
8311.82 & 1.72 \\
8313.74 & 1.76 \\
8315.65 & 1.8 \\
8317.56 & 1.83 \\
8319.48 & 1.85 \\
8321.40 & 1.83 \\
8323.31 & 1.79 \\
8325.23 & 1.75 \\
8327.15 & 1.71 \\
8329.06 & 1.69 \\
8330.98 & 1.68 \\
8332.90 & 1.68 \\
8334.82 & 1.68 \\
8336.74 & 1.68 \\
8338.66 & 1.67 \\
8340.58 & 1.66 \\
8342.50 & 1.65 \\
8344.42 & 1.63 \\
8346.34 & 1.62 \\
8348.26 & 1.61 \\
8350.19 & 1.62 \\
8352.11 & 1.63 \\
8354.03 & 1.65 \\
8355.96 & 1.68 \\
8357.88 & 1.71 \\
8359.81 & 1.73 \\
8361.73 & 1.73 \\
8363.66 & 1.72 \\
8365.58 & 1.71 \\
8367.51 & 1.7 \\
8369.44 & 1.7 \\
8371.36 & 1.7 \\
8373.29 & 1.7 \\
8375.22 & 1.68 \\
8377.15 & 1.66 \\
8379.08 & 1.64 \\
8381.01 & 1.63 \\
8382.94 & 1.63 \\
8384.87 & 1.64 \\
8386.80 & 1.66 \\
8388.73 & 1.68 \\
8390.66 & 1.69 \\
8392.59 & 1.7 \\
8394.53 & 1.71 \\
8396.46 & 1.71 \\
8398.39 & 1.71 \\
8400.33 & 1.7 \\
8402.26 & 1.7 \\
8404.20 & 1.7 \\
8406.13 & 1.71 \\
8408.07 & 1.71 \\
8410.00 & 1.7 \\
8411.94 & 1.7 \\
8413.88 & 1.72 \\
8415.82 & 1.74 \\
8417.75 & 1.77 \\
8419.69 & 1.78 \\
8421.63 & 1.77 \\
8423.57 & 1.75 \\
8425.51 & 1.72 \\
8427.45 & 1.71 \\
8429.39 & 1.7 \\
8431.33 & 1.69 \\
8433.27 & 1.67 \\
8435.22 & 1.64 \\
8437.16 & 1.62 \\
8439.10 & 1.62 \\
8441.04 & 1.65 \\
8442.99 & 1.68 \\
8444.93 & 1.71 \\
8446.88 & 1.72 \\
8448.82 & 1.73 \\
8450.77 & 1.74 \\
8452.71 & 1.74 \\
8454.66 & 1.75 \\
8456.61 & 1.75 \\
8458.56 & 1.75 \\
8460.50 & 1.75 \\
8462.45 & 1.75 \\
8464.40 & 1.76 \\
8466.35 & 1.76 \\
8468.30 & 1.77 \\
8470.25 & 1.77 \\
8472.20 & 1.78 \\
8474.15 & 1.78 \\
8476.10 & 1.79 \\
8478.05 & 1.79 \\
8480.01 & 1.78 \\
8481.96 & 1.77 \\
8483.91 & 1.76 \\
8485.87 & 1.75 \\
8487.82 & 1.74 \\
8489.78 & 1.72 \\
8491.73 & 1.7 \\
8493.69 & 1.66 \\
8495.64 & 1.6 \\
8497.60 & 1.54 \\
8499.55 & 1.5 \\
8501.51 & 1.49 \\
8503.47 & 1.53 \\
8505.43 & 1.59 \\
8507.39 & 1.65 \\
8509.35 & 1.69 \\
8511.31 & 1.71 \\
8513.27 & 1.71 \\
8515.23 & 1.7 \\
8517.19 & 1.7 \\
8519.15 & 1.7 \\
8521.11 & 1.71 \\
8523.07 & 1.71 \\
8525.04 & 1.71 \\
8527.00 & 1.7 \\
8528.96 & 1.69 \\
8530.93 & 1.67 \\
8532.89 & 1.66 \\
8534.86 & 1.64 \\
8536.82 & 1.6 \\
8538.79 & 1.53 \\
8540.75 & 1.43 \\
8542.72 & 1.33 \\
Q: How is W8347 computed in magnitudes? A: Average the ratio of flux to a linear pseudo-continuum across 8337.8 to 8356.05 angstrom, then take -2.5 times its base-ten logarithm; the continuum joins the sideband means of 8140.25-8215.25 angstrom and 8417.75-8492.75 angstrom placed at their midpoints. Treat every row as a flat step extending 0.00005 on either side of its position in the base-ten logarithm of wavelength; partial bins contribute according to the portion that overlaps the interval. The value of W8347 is 0.07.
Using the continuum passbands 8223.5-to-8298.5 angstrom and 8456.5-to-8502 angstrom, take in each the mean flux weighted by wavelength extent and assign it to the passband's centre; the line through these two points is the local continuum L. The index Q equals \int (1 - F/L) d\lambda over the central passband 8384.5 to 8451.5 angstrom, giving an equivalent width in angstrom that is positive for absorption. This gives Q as 1.0 angstrom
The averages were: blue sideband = 1.75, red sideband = 1.72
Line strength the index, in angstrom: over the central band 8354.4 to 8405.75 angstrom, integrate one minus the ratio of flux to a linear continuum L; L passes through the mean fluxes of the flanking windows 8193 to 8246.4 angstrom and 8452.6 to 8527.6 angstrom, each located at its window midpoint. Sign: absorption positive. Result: 1.3 angstrom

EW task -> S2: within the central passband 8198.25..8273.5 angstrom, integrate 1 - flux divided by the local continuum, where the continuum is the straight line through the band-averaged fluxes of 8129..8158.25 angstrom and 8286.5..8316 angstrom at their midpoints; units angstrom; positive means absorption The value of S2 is 0.50 angstrom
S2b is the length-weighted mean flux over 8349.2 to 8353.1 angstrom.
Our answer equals 1.62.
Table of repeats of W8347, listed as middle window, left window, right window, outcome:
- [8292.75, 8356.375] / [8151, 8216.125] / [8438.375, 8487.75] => 0.03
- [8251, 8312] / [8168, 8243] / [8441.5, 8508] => 0.00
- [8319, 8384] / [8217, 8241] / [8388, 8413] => 0.02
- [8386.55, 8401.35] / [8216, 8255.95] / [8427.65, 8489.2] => 0.03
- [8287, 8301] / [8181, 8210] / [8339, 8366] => -0.05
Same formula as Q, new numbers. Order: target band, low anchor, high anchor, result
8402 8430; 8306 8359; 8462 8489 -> 0.2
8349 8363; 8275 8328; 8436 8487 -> 0.5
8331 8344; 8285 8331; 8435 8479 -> 0.6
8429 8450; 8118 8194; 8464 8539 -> 0.4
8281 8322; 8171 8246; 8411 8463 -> -0.2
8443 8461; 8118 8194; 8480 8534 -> -0.5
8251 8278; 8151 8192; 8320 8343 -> -0.3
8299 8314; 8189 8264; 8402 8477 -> 0.1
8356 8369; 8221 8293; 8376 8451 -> 0.0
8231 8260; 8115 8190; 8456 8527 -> 0.4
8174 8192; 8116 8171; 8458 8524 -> 0.9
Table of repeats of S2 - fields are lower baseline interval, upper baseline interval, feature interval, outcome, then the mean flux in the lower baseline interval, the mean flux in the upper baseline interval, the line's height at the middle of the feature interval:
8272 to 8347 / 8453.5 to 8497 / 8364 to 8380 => 0.4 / 1.73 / 1.74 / 1.73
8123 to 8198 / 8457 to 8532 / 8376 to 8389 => 0.7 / 1.8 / 1.7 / 1.73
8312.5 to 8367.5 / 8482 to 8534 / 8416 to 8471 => -1.3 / 1.71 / 1.67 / 1.68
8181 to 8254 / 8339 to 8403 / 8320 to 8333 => -0.3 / 1.76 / 1.68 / 1.7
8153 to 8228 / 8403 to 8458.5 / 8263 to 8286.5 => 0.4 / 1.78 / 1.71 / 1.76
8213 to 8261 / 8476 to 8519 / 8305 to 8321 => -0.2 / 1.77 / 1.67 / 1.74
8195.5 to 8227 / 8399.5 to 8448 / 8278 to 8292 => 0.5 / 1.78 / 1.7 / 1.76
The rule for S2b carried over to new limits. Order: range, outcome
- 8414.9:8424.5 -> 1.76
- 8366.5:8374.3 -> 1.7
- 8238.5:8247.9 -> 1.75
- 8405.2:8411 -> 1.71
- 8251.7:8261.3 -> 1.76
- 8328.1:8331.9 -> 1.69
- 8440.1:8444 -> 1.66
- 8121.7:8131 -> 1.87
